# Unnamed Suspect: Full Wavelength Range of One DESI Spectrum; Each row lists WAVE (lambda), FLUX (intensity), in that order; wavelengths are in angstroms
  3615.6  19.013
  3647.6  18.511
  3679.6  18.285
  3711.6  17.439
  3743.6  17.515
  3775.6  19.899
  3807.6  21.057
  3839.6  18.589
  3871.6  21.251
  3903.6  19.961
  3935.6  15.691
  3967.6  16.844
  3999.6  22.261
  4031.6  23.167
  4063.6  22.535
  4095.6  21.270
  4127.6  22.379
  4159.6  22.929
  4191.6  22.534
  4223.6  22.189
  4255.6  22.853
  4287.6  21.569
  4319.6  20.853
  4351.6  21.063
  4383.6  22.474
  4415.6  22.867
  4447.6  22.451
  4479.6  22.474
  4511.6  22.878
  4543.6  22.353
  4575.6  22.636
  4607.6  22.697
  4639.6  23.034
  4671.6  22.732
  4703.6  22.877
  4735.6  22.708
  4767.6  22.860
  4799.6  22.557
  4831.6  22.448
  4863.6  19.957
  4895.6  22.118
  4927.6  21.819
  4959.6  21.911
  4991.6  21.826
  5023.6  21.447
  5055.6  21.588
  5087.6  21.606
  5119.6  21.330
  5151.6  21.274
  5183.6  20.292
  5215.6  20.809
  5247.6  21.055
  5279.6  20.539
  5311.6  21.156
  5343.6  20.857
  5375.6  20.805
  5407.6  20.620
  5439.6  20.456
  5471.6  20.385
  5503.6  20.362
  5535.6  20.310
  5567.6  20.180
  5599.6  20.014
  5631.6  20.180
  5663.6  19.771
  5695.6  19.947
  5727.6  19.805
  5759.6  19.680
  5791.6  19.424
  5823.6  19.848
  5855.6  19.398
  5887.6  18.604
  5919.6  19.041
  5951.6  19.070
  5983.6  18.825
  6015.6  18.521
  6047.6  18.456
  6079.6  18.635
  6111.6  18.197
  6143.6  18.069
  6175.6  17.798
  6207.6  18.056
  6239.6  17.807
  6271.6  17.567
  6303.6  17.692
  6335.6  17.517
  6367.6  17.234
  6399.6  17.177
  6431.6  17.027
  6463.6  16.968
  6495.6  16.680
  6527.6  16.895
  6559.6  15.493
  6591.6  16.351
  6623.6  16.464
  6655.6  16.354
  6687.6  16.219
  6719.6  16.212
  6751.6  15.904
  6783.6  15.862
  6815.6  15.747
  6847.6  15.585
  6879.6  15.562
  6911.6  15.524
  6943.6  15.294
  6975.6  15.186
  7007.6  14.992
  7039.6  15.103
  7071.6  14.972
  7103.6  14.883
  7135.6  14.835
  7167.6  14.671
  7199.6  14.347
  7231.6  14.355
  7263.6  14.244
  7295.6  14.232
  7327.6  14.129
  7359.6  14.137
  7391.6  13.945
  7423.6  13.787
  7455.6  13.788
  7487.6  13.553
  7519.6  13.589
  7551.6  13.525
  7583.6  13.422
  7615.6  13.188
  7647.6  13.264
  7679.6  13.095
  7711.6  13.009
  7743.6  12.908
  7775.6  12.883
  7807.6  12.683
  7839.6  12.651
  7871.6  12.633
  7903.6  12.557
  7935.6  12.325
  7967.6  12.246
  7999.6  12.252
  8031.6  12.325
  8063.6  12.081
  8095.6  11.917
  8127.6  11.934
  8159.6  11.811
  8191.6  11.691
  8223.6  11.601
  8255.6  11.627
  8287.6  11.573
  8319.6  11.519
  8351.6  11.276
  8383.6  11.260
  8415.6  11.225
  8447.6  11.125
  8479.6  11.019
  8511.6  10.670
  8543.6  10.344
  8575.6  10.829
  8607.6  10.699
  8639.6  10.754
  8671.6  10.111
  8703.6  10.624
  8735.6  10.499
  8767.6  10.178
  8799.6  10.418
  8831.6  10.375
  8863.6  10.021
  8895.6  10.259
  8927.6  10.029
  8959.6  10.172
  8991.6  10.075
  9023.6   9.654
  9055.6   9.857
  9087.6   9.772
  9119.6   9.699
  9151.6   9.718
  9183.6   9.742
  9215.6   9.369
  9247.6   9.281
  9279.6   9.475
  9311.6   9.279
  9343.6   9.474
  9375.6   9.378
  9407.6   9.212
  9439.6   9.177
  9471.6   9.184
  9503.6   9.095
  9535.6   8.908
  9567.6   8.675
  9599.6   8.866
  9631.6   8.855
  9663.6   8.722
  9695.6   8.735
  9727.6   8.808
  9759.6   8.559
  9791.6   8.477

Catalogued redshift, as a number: 0.001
